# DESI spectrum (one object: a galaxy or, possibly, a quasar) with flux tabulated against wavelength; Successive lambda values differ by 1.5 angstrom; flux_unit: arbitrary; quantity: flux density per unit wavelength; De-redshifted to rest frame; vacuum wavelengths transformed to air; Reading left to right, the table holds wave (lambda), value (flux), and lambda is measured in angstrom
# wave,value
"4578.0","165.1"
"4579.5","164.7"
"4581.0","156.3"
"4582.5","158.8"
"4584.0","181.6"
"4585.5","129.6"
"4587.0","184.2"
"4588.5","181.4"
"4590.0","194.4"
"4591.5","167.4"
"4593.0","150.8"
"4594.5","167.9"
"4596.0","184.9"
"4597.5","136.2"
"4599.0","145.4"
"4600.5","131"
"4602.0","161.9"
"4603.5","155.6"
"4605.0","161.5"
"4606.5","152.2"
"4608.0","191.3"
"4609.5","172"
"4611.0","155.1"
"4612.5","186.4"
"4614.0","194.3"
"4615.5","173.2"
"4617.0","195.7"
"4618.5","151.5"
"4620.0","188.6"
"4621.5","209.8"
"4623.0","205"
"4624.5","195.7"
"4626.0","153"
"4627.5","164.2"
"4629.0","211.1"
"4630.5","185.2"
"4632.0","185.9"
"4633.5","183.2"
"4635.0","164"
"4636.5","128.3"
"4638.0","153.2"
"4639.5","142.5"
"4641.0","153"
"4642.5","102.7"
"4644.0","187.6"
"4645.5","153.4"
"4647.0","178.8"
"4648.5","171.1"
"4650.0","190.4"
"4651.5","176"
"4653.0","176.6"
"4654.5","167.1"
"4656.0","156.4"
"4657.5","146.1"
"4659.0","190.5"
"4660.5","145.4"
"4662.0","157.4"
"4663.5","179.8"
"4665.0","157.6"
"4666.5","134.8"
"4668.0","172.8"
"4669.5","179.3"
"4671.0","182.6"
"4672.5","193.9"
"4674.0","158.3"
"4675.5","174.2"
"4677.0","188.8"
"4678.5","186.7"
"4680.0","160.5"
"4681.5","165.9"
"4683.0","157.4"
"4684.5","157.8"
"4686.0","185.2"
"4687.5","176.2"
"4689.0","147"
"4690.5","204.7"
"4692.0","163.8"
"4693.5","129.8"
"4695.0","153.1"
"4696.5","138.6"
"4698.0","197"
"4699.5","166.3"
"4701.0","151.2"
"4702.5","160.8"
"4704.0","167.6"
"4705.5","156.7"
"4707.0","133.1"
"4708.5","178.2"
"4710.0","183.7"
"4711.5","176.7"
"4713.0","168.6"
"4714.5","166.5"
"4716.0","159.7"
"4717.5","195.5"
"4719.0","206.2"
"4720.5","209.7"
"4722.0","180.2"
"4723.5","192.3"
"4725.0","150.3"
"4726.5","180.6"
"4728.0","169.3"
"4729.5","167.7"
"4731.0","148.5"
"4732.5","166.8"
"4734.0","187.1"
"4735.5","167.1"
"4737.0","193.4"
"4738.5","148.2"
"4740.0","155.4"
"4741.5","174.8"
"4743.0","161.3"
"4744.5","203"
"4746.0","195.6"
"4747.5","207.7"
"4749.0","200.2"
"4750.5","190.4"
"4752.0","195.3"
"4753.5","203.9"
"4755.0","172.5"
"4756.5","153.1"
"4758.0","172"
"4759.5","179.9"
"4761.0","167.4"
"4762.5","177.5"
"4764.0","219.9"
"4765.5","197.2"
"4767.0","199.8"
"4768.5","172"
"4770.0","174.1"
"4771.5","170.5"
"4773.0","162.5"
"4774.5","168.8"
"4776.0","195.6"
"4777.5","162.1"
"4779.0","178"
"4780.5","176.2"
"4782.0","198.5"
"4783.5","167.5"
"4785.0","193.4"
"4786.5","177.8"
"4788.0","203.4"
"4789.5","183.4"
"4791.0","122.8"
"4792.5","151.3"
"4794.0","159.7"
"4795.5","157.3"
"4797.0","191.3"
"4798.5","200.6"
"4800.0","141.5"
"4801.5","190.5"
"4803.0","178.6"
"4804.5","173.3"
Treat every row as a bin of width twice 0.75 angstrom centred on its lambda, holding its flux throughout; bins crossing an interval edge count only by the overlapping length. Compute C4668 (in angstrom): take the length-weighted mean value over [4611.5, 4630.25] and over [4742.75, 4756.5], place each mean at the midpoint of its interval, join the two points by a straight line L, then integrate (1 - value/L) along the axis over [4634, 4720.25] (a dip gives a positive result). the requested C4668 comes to 9.95 angstrom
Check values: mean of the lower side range 185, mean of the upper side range 191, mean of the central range 166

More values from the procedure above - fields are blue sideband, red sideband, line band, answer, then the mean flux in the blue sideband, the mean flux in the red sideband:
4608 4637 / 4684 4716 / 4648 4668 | 0.9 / 180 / 165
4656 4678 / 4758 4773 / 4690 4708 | 1.4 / 168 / 183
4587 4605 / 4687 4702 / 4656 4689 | -1.2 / 162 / 163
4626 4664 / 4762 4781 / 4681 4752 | 0.8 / 166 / 181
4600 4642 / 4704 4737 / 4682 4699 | 0.8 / 171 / 174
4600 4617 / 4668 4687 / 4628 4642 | 0.4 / 169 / 174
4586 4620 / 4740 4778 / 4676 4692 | 0.3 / 168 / 183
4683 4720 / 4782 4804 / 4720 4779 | -2.9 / 168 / 174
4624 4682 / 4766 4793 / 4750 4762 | -0.3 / 168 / 176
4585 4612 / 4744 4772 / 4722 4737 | 0.9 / 163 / 187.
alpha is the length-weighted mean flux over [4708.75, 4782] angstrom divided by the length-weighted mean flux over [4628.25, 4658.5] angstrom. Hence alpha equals 1.08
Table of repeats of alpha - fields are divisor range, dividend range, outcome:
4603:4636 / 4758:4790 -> 1.02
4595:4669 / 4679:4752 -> 1.03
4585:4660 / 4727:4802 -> 1.05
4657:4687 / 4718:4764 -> 1.07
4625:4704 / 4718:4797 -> 1.07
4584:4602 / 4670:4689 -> 1.07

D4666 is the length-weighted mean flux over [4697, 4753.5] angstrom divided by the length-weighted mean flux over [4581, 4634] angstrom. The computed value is 1.02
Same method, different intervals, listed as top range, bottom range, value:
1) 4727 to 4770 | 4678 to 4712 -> 1.09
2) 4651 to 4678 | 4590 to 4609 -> 1.05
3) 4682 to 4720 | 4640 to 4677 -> 1.01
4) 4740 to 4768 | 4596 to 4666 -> 1.11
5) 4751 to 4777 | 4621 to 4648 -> 1.07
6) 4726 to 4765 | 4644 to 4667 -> 1.08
